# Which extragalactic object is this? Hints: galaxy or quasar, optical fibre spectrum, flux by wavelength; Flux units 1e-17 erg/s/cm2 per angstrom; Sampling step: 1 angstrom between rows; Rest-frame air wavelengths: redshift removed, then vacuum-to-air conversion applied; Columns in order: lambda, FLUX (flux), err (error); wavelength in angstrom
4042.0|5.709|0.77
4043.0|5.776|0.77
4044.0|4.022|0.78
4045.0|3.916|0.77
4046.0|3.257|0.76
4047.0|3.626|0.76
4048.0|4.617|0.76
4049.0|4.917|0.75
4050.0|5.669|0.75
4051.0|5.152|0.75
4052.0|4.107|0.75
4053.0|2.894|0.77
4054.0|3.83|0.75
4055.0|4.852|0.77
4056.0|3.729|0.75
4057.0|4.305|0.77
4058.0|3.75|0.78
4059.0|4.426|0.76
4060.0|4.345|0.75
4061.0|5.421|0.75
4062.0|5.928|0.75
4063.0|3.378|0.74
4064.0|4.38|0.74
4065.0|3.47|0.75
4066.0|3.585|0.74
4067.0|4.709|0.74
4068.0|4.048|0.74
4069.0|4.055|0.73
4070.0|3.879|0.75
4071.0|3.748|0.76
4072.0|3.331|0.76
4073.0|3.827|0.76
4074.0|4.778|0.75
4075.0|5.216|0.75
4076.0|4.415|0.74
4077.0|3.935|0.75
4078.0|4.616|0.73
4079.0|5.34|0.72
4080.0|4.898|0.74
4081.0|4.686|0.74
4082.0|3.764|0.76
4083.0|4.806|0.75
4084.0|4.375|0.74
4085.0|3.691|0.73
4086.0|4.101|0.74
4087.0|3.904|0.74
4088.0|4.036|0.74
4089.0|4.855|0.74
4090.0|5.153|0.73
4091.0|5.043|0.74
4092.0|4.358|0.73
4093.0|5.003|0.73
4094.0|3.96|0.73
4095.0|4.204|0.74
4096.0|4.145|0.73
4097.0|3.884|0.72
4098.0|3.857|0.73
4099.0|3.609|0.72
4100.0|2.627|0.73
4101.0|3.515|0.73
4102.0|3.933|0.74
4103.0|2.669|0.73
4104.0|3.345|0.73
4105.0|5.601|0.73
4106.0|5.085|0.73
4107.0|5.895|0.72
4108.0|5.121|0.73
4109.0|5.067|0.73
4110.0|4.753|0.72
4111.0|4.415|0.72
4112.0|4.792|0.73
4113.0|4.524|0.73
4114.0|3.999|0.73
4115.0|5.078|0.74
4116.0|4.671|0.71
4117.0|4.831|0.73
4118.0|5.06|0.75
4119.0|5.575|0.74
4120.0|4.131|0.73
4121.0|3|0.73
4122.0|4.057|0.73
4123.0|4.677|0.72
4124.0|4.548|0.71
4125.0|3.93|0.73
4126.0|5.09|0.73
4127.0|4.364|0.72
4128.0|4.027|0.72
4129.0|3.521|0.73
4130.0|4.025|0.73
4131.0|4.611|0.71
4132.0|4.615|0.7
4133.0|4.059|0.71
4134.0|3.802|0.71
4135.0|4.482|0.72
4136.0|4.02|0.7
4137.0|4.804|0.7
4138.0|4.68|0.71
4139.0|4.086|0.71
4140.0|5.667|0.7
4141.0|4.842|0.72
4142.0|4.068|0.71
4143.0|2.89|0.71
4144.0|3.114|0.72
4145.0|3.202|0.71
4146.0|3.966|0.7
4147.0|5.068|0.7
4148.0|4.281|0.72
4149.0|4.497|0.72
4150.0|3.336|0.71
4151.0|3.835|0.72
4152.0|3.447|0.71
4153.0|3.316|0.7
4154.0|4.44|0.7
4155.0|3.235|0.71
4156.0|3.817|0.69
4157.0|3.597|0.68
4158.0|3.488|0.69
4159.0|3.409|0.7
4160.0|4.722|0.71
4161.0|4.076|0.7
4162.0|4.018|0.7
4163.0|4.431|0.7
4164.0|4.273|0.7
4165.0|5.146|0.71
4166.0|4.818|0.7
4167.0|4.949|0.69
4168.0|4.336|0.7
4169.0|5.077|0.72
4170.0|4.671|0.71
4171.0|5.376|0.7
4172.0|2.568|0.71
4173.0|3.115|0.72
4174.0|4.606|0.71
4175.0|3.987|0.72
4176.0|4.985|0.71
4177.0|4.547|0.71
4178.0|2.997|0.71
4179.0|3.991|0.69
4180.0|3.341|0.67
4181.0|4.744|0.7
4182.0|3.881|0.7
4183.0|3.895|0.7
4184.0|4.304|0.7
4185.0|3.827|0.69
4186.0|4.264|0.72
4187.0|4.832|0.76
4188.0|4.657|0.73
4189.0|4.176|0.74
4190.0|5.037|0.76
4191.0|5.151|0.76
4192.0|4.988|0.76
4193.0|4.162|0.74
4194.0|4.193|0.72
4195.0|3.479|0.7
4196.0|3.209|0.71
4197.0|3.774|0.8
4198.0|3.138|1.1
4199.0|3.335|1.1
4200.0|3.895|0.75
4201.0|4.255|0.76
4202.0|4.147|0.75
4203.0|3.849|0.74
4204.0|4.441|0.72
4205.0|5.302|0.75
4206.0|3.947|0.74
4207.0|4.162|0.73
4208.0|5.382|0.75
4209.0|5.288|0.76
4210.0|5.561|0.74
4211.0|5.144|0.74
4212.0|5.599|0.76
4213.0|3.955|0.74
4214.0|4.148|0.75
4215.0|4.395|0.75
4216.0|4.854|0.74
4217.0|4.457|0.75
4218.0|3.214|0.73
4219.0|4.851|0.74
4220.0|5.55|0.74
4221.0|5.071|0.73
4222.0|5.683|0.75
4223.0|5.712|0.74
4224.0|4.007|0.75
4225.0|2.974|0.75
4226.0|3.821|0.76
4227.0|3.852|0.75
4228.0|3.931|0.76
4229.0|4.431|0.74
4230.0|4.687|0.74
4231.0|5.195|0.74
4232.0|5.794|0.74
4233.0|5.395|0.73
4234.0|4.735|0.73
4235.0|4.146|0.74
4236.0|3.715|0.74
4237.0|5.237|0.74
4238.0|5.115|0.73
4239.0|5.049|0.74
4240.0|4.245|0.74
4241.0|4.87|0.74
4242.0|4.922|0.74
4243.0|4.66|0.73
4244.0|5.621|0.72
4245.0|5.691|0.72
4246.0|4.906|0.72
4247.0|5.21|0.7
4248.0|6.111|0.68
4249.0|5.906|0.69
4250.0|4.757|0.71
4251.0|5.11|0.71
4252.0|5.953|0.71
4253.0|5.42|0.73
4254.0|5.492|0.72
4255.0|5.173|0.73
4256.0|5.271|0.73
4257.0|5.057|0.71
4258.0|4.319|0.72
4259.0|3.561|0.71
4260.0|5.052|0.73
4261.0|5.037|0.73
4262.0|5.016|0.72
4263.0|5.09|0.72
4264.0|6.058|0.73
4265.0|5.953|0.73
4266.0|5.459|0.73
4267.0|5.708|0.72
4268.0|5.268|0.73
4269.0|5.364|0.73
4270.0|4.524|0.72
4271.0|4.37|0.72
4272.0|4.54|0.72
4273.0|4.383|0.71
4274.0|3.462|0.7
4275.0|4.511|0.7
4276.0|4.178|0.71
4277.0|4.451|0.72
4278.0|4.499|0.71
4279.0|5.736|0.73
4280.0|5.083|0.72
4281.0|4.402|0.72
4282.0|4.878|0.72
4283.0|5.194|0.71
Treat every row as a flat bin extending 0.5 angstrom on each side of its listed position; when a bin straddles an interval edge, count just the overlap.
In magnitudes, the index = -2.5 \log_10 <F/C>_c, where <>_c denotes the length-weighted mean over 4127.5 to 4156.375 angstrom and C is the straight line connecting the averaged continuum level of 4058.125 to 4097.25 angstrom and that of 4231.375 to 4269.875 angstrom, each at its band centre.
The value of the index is 0.144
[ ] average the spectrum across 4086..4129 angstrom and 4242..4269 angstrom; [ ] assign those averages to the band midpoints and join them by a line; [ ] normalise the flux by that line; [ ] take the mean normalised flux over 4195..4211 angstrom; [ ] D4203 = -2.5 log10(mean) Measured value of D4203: 0.17 mag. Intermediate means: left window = 4.38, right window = 5.26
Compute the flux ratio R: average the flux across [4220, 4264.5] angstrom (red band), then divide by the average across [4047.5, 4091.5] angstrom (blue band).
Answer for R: 1.1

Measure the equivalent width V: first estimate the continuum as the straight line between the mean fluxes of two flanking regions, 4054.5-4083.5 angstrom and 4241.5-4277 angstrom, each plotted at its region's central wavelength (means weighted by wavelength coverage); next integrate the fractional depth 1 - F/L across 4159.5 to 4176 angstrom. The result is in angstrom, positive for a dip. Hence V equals 1.06 angstrom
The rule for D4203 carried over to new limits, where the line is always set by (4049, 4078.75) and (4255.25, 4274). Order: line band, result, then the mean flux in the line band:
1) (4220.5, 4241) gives 0.047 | 4.65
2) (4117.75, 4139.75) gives 0.043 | 4.33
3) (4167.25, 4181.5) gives 0.117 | 4.18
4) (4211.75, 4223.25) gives 0.012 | 4.75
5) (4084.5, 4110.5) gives 0.029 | 4.29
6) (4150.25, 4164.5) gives 0.193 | 3.86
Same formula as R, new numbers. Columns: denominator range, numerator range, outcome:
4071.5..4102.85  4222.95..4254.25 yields 1.15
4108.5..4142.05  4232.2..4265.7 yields 1.14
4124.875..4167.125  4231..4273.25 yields 1.23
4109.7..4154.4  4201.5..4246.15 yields 1.10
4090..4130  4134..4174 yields 0.95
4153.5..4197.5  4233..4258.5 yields 1.21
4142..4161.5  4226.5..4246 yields 1.27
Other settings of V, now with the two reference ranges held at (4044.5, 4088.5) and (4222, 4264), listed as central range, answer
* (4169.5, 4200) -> 3.8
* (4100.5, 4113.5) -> -0.3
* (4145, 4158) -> 2.0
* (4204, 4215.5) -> 0.0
